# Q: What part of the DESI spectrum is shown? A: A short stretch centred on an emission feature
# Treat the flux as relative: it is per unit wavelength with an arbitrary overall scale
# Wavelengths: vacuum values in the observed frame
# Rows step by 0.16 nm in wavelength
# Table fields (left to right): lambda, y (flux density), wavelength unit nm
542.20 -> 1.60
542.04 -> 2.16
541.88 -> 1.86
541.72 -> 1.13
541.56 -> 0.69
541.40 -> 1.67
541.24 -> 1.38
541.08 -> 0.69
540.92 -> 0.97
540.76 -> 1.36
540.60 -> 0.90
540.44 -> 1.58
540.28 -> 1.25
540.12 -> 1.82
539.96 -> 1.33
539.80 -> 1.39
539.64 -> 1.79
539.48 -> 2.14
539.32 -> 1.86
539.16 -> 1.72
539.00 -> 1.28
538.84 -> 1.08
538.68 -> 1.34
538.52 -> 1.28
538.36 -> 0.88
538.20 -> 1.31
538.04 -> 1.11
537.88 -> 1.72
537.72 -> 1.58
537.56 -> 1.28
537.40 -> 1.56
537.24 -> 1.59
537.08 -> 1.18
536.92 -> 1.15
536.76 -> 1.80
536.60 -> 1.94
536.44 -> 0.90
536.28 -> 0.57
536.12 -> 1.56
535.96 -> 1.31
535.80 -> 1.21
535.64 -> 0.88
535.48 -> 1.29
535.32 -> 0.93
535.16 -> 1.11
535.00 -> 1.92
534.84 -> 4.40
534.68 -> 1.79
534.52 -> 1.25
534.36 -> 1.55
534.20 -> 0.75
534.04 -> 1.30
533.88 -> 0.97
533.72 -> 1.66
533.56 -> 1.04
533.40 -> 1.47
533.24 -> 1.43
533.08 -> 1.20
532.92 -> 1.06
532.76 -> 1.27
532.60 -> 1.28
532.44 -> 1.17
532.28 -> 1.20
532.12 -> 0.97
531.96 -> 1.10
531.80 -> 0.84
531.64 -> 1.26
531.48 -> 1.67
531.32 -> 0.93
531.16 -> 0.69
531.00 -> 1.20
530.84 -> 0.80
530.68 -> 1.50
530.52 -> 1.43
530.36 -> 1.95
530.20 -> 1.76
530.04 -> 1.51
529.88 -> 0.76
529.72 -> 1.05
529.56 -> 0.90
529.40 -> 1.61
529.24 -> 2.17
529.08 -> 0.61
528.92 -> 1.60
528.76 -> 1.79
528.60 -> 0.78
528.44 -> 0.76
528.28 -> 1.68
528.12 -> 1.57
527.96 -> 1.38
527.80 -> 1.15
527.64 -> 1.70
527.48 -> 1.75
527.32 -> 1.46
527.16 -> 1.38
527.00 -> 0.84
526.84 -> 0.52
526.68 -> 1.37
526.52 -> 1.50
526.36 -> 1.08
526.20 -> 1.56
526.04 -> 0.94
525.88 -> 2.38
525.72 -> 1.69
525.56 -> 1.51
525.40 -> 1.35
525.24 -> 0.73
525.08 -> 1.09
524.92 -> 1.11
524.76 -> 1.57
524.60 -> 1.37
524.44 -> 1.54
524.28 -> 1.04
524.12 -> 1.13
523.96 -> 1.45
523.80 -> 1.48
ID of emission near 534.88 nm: H-beta 4861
